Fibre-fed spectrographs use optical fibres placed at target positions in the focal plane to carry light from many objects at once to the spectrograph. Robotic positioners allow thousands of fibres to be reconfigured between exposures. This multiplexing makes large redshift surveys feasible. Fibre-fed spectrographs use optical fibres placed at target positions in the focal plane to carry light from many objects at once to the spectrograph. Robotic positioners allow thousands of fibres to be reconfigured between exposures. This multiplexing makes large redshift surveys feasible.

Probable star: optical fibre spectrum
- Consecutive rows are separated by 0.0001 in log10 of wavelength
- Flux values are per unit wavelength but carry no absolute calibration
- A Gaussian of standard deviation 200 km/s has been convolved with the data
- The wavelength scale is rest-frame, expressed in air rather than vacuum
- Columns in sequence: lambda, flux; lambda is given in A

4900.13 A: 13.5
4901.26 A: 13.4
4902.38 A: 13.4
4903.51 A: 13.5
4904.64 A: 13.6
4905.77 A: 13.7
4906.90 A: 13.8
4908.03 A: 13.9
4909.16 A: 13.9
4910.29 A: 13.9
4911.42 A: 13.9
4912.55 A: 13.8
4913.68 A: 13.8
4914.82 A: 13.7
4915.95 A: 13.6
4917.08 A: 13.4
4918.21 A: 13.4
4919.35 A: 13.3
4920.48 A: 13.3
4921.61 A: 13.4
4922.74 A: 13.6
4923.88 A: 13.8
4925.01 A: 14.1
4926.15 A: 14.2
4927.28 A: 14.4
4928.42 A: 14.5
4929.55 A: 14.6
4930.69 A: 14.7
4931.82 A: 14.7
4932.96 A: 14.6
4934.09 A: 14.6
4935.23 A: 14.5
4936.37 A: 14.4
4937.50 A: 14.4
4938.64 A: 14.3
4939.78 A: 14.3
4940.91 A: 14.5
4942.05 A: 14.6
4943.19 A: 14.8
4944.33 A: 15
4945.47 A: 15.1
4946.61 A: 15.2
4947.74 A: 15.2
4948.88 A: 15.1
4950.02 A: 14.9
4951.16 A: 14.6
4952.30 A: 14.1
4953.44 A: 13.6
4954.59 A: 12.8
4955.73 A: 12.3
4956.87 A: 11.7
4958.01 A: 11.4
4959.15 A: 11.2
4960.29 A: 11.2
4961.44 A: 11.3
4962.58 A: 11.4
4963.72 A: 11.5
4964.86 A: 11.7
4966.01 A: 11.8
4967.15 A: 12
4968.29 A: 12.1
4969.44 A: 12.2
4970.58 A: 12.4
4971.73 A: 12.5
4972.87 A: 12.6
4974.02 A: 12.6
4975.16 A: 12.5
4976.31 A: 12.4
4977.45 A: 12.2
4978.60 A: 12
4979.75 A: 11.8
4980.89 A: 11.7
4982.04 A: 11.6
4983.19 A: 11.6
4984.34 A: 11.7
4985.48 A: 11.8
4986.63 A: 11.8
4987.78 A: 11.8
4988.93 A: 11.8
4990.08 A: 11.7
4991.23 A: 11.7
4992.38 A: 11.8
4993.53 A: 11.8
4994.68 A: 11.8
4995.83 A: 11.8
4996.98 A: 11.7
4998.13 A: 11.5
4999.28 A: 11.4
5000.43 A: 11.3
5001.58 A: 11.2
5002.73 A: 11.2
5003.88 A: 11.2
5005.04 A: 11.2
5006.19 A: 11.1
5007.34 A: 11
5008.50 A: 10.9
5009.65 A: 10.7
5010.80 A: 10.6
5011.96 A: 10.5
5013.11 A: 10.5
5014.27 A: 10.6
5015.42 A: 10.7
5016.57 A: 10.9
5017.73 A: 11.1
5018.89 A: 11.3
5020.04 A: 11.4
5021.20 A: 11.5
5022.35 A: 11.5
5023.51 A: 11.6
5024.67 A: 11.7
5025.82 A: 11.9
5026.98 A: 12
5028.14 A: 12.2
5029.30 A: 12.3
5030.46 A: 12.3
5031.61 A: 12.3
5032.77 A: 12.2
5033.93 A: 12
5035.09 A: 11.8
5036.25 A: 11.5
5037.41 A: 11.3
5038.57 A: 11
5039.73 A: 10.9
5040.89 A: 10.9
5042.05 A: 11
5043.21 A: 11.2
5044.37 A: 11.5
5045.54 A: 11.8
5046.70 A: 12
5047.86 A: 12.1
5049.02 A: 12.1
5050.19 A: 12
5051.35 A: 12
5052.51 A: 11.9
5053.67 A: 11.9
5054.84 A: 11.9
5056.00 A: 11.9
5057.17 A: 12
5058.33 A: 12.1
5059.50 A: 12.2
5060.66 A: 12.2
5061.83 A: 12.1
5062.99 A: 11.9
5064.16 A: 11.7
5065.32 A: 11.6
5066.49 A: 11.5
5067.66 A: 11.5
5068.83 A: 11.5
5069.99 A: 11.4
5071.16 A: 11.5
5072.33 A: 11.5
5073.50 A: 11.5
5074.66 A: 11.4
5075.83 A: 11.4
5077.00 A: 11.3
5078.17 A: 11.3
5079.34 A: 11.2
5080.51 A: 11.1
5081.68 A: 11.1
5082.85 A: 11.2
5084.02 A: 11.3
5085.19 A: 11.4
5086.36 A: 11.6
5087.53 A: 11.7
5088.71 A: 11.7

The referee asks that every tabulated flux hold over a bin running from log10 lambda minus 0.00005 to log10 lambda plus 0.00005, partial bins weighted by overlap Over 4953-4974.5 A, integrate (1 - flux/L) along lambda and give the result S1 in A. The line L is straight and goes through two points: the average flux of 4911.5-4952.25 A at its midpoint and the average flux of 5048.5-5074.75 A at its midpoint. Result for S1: 2.6 A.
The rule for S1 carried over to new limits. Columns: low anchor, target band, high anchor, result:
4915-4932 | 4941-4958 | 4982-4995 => -1.4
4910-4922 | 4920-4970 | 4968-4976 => -2.3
